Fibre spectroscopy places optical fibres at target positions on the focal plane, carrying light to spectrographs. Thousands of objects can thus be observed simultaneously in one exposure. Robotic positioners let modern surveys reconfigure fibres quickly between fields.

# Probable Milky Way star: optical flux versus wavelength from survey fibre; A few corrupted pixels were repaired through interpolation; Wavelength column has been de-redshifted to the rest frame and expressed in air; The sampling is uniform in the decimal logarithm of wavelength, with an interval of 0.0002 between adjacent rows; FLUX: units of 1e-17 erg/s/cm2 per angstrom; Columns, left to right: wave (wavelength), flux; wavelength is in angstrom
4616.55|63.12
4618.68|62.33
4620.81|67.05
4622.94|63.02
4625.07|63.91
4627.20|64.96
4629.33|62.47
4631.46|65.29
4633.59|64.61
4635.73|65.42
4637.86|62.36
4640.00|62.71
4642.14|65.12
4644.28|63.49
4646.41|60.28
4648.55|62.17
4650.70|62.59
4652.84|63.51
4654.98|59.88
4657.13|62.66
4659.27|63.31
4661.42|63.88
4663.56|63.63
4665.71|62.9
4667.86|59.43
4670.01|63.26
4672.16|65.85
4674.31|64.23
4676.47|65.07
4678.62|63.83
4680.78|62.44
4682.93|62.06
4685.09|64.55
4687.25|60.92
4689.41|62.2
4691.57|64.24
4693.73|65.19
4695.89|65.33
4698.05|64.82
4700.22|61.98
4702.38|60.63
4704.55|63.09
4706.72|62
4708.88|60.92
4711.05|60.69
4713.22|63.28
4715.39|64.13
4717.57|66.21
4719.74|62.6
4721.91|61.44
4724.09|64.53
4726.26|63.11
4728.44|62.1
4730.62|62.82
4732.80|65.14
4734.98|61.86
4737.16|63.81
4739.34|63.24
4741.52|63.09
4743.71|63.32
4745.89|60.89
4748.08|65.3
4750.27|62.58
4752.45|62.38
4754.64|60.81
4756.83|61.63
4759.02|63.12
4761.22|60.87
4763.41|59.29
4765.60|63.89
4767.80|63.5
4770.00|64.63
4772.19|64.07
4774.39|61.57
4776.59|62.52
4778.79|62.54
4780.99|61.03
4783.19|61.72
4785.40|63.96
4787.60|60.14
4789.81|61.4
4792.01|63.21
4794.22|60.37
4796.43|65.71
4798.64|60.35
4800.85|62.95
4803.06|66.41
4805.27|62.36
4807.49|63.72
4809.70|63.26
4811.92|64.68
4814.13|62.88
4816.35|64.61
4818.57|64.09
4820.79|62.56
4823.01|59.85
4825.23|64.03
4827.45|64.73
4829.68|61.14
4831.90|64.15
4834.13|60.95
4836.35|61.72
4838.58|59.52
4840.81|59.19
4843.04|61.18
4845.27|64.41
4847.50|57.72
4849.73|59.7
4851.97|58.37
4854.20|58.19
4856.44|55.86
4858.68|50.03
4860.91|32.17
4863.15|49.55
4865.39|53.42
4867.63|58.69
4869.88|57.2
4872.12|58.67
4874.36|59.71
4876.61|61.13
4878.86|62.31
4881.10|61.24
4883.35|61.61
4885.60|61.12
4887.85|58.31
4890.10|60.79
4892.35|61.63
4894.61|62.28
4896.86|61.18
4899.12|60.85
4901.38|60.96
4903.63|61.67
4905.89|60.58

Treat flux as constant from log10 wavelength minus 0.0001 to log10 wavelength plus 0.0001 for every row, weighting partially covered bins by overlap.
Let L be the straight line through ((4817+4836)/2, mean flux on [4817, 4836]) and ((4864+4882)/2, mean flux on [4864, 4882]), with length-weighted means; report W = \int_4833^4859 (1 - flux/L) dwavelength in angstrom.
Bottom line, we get 0.8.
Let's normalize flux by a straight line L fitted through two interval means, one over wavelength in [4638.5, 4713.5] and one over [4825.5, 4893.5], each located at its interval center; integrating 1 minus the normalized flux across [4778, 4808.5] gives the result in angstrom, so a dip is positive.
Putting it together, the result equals -1.24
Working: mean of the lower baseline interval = 62.9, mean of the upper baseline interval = 58.5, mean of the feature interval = 62.5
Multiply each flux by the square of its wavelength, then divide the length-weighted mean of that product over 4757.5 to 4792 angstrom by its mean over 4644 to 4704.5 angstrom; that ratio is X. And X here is 1.0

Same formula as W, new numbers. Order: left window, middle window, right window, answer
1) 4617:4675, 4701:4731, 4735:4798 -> 0.1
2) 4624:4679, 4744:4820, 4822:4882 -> -3.4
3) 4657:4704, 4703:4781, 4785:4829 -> 0.5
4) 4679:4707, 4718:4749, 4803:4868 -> -0.5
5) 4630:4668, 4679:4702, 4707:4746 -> -0.1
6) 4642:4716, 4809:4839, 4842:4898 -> -1.9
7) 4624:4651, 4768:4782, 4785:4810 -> 0.0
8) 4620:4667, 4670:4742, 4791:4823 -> 0.1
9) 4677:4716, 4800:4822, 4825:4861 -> -1.4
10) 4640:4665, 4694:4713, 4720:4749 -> 0.1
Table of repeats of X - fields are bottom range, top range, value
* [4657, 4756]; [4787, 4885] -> 1.01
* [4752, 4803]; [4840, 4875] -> 0.93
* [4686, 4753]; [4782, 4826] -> 1.03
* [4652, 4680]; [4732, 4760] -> 1.03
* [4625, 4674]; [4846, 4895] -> 0.99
